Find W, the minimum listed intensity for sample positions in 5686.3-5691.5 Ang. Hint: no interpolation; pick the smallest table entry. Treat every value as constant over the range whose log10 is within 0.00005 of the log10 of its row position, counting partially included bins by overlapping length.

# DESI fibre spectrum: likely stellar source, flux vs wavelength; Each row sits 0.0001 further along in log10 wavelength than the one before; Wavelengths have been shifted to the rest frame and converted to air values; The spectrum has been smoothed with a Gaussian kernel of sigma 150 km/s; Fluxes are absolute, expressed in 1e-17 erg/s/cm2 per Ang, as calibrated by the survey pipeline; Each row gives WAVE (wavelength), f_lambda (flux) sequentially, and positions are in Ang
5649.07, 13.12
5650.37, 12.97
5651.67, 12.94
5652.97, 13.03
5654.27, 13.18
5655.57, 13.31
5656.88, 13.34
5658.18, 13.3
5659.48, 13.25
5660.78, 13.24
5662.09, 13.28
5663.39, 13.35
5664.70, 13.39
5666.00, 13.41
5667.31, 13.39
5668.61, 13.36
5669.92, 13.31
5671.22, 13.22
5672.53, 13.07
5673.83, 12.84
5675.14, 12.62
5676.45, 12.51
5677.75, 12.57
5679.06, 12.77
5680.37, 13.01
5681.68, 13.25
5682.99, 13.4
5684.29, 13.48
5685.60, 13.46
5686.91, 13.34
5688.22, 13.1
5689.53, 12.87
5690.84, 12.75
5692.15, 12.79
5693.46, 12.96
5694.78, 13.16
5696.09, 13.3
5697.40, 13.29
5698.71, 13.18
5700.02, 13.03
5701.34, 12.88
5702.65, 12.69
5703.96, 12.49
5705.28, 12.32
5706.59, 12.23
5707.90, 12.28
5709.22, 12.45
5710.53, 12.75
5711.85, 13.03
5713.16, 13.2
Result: 12.75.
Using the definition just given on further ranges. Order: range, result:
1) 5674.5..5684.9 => 12.51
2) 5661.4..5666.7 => 13.28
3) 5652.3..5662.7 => 13.03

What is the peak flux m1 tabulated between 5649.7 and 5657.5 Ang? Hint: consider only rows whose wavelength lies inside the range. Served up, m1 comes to 13.34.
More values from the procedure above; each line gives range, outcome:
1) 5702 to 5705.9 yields 12.69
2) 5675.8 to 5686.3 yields 13.48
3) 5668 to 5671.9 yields 13.36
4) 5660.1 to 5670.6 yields 13.41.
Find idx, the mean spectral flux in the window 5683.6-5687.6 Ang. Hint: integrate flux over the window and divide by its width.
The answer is 13.4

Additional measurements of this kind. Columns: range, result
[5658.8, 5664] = 13.3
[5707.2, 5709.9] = 12.4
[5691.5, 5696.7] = 13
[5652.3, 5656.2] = 13.2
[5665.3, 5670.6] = 13.4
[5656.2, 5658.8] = 13.3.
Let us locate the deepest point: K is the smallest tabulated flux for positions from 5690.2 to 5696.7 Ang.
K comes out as 12.75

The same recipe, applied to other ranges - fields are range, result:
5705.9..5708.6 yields 12.23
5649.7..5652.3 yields 12.94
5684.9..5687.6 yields 13.34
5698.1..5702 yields 12.88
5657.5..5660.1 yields 13.25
